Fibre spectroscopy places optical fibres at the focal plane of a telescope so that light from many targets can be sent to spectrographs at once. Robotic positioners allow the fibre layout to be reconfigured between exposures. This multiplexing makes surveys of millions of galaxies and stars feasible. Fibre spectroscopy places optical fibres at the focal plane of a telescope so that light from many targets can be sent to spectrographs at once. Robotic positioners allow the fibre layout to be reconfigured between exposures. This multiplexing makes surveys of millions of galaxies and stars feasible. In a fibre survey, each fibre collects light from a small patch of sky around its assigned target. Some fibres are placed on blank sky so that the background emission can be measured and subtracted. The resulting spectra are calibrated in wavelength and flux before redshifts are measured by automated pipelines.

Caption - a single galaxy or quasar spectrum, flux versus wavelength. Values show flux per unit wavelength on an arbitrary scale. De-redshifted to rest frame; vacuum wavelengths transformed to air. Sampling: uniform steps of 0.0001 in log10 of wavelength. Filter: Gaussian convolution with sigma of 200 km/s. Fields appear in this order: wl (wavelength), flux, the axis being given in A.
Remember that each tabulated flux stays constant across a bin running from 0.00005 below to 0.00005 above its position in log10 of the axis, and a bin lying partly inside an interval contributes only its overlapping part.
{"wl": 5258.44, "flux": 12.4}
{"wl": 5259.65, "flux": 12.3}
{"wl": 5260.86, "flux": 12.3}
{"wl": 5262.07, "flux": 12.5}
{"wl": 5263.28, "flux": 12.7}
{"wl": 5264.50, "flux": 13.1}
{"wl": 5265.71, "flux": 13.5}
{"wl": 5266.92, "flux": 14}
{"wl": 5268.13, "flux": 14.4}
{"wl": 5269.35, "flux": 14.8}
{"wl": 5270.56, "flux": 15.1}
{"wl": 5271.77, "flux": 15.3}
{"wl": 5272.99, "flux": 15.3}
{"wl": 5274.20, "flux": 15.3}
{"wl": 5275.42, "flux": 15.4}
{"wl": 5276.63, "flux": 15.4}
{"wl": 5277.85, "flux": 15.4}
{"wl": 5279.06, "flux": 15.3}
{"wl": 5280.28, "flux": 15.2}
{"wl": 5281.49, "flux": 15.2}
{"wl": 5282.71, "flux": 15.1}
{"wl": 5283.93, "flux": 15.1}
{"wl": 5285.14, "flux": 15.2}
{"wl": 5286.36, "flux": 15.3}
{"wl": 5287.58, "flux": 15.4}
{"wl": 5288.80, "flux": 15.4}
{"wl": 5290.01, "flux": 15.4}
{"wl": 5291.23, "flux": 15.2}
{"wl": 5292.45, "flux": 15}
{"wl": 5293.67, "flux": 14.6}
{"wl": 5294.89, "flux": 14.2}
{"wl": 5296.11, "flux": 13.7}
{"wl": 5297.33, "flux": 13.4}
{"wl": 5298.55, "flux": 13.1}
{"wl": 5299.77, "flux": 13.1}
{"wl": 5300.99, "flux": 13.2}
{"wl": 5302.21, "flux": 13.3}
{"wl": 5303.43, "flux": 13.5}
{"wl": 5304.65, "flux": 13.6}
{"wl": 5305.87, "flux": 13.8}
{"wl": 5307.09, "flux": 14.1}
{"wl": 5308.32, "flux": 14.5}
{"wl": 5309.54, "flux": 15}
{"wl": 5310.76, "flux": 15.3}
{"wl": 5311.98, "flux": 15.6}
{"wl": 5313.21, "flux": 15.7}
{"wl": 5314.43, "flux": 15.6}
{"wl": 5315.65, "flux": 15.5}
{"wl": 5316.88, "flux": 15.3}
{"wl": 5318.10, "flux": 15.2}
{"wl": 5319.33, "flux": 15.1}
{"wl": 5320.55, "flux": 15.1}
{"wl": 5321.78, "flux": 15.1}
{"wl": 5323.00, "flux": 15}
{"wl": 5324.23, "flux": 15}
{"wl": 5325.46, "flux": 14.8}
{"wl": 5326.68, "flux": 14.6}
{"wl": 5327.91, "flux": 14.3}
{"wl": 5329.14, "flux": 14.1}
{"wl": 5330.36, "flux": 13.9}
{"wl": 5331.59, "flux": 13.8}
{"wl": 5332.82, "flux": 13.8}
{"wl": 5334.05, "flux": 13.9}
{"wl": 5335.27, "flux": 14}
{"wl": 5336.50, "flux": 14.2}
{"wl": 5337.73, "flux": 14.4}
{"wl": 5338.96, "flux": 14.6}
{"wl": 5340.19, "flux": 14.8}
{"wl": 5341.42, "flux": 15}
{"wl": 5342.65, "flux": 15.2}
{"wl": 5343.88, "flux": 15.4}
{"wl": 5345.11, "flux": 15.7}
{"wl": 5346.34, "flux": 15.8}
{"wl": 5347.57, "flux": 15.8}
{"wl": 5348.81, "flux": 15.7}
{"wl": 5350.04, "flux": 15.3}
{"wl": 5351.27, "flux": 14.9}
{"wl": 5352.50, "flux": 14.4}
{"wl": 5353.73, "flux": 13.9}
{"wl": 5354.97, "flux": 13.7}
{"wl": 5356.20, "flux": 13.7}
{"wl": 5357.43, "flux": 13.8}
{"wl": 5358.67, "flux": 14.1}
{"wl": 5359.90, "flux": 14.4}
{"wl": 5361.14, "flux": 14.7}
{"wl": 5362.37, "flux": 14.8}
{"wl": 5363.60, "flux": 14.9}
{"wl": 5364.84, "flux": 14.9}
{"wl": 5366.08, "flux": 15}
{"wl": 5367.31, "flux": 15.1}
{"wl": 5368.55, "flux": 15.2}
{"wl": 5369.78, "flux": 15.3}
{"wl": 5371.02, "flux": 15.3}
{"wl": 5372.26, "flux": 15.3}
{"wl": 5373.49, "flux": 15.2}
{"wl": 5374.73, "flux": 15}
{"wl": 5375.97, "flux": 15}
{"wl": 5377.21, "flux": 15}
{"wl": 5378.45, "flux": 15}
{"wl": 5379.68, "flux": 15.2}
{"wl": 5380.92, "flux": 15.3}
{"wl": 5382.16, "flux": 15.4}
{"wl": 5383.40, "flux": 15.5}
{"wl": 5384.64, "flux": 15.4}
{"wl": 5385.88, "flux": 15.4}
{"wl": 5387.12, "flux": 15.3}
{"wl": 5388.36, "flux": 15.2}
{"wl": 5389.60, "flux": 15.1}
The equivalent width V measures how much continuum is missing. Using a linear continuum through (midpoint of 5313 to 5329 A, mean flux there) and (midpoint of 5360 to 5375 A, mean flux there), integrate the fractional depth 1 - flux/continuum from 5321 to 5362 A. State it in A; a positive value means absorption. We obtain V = 1.21 A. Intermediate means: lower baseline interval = 15.1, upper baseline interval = 15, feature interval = 14.6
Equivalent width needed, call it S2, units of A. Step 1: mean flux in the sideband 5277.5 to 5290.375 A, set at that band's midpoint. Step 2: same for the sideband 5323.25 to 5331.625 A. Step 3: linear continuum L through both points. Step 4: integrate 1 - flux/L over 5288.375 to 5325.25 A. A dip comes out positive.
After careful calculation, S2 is 0.6 A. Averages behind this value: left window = 15.3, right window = 14.4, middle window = 14.6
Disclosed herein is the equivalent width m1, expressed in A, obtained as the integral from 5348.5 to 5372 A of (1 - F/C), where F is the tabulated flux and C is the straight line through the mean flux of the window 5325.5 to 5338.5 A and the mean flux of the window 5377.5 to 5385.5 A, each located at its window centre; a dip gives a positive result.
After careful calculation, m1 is 0.2 A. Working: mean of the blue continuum 14.1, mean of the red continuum 15.3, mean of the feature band 14.7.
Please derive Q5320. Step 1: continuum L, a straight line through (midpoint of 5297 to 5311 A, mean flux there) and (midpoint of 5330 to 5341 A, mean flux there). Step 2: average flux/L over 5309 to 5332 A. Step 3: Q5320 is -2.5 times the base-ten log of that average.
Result -0.07 mag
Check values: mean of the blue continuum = 13.8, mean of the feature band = 15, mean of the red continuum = 14.2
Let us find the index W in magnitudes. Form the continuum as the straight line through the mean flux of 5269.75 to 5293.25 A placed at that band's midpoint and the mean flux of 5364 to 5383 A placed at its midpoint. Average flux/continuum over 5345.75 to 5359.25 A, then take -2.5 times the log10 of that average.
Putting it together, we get 0.04 mag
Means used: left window 15.3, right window 15.1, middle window 14.6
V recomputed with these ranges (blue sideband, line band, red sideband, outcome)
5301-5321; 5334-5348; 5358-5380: -0.1 A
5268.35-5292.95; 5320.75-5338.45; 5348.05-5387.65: 0.8 A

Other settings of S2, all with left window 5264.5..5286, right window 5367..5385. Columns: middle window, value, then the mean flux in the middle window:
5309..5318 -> -0.22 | 15.4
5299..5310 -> 0.93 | 13.8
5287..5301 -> 0.61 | 14.4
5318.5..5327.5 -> 0.08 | 14.9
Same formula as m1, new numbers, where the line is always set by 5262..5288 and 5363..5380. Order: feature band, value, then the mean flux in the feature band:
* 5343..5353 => -0.2 A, 15.4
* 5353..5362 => 0.6 A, 14.1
